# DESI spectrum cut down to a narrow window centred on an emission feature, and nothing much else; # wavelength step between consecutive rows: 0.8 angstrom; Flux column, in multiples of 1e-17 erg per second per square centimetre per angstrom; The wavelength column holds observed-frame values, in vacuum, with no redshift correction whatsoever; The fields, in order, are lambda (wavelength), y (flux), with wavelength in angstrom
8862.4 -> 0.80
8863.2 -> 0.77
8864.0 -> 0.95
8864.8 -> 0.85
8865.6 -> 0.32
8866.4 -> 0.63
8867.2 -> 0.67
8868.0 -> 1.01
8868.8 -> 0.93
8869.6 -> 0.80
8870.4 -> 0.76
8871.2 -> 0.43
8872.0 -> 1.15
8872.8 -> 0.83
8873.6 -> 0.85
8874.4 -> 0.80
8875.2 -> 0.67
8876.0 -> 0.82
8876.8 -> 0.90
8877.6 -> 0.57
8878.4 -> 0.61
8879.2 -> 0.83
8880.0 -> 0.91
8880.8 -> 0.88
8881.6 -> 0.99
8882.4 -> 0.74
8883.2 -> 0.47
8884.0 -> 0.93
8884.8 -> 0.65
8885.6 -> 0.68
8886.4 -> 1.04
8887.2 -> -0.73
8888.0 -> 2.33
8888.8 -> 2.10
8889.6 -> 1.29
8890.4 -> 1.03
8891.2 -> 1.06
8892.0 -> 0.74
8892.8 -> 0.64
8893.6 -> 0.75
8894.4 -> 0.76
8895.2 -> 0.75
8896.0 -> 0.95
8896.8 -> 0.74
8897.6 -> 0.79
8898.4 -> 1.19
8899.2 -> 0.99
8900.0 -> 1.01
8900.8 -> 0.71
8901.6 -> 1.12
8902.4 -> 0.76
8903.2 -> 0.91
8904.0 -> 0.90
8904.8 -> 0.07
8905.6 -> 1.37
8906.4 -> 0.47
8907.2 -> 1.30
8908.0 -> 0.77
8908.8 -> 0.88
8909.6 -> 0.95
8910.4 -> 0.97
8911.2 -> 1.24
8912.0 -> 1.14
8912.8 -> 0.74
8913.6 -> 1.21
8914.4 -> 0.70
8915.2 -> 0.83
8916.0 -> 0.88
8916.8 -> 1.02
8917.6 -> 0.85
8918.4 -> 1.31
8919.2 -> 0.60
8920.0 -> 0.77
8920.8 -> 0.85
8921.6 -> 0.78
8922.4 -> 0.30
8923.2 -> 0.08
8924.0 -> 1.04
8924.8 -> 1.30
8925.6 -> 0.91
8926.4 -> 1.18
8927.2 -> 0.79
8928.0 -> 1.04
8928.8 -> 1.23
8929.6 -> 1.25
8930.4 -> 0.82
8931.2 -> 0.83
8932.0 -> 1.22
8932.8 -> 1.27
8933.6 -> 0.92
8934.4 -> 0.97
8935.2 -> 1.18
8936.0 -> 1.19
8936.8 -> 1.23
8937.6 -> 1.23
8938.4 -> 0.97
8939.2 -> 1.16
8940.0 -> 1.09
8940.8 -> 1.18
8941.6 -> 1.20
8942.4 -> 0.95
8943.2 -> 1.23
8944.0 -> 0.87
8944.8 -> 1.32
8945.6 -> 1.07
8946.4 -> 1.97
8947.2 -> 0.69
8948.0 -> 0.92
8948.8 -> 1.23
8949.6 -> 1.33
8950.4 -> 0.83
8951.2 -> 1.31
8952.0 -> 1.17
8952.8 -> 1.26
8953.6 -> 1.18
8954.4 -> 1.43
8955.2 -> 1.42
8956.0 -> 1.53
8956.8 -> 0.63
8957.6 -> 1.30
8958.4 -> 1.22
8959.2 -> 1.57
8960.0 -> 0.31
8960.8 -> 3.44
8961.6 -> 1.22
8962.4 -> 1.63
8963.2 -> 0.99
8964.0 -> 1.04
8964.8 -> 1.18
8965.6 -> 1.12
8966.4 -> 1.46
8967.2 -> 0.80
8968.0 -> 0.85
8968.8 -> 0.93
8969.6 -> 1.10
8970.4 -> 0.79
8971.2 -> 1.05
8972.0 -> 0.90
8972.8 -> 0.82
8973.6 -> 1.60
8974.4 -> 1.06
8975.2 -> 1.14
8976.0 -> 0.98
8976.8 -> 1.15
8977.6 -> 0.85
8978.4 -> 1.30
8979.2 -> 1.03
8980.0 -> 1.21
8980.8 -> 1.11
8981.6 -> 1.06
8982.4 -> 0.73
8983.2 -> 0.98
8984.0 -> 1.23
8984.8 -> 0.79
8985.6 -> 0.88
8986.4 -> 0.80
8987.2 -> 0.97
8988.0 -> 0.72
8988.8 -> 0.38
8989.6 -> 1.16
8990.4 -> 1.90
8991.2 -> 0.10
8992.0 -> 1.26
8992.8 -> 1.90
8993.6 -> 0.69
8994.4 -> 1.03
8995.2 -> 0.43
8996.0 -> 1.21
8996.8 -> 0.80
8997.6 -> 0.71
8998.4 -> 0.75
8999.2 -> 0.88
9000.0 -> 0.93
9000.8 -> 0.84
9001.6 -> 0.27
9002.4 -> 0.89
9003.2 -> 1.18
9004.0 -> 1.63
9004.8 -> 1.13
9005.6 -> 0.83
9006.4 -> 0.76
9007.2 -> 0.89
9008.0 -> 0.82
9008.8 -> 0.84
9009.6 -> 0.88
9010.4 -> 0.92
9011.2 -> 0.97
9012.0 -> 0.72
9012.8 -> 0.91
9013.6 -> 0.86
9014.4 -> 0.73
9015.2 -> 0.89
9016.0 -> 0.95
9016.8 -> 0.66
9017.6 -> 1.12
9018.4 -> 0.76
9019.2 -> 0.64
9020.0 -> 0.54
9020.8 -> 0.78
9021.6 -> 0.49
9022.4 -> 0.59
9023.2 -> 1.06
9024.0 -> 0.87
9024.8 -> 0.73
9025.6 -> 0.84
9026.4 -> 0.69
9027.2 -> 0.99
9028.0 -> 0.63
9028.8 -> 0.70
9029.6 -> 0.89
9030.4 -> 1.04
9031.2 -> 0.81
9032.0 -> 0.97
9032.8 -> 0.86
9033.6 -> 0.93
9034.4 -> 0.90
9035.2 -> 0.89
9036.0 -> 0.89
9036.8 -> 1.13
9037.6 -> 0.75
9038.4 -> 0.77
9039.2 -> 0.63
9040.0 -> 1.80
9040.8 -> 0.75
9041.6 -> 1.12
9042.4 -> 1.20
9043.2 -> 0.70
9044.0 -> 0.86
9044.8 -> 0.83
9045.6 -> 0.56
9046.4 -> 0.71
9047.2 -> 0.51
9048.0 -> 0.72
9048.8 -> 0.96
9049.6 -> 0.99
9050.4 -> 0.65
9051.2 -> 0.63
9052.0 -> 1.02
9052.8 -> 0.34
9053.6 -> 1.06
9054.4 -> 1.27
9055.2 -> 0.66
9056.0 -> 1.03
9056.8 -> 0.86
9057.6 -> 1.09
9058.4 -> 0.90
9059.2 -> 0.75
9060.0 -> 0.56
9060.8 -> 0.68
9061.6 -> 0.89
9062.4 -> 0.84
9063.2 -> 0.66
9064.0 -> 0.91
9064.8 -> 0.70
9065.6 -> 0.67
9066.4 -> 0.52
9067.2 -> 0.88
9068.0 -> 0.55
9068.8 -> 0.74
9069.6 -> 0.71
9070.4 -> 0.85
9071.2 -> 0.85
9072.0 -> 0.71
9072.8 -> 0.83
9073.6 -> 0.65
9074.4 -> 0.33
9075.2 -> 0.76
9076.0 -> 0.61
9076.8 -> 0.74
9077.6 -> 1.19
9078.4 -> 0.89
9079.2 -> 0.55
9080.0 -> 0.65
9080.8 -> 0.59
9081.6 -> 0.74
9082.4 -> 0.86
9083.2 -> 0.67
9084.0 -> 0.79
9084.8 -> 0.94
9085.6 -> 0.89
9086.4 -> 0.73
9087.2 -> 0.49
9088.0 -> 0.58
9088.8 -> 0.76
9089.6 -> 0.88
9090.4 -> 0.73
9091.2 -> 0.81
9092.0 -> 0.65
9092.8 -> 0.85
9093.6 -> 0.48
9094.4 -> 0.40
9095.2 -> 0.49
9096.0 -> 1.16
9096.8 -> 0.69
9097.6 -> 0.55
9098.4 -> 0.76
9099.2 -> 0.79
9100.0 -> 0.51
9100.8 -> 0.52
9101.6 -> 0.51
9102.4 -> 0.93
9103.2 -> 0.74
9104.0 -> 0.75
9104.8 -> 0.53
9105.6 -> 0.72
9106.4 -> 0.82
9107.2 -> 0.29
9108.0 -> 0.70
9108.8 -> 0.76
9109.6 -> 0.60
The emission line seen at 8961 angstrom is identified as H-beta 4861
